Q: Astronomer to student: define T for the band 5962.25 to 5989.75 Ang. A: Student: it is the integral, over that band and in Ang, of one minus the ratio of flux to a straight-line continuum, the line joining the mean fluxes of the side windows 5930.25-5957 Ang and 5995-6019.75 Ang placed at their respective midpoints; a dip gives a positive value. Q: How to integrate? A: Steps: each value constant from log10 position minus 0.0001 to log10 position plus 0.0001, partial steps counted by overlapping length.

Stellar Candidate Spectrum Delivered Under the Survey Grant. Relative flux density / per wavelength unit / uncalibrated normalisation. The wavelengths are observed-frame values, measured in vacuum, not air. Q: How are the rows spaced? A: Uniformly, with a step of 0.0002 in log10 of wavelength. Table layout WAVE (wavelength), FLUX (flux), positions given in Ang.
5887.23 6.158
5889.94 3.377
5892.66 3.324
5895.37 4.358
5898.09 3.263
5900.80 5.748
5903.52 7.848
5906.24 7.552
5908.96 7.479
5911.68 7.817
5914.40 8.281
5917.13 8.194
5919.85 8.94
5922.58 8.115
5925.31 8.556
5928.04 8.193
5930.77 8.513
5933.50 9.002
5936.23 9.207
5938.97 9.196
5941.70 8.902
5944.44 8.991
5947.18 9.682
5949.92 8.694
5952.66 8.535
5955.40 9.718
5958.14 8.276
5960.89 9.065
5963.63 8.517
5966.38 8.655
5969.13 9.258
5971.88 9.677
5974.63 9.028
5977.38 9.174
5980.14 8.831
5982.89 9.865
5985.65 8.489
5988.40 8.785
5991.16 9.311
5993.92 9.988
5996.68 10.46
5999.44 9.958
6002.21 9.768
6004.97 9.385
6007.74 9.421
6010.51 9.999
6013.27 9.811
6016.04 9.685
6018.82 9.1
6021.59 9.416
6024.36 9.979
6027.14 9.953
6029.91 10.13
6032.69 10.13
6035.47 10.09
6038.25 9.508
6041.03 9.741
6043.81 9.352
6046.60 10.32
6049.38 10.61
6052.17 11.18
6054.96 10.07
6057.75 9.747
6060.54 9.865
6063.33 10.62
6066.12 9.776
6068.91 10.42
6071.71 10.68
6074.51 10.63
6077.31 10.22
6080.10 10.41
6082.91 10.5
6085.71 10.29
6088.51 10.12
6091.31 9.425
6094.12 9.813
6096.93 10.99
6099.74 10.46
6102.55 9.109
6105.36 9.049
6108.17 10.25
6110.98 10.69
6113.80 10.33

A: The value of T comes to 1.1 Ang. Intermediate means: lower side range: 9.06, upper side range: 9.74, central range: 9.03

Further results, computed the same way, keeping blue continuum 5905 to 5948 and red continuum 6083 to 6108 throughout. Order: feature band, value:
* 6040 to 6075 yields -2.1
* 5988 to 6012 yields -1.5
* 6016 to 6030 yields -0.5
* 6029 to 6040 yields -0.6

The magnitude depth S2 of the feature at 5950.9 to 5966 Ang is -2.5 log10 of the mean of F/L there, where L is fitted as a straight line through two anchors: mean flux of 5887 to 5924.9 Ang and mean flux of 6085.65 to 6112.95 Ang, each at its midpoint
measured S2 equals -0.179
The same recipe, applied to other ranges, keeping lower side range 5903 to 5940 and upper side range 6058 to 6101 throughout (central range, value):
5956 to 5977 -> -0.008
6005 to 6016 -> -0.030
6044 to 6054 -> -0.065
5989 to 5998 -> -0.067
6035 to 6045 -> 0.016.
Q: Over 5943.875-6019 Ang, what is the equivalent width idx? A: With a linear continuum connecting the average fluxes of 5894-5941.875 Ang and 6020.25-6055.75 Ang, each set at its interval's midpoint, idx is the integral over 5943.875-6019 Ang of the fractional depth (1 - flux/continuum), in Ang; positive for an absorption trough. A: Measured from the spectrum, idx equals -3.08 Ang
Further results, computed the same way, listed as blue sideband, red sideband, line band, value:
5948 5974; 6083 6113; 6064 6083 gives -1.0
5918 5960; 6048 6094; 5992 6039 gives -0.7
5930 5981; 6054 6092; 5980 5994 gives 0.2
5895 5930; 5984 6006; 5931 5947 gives -2.0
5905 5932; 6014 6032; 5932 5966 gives -1.4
